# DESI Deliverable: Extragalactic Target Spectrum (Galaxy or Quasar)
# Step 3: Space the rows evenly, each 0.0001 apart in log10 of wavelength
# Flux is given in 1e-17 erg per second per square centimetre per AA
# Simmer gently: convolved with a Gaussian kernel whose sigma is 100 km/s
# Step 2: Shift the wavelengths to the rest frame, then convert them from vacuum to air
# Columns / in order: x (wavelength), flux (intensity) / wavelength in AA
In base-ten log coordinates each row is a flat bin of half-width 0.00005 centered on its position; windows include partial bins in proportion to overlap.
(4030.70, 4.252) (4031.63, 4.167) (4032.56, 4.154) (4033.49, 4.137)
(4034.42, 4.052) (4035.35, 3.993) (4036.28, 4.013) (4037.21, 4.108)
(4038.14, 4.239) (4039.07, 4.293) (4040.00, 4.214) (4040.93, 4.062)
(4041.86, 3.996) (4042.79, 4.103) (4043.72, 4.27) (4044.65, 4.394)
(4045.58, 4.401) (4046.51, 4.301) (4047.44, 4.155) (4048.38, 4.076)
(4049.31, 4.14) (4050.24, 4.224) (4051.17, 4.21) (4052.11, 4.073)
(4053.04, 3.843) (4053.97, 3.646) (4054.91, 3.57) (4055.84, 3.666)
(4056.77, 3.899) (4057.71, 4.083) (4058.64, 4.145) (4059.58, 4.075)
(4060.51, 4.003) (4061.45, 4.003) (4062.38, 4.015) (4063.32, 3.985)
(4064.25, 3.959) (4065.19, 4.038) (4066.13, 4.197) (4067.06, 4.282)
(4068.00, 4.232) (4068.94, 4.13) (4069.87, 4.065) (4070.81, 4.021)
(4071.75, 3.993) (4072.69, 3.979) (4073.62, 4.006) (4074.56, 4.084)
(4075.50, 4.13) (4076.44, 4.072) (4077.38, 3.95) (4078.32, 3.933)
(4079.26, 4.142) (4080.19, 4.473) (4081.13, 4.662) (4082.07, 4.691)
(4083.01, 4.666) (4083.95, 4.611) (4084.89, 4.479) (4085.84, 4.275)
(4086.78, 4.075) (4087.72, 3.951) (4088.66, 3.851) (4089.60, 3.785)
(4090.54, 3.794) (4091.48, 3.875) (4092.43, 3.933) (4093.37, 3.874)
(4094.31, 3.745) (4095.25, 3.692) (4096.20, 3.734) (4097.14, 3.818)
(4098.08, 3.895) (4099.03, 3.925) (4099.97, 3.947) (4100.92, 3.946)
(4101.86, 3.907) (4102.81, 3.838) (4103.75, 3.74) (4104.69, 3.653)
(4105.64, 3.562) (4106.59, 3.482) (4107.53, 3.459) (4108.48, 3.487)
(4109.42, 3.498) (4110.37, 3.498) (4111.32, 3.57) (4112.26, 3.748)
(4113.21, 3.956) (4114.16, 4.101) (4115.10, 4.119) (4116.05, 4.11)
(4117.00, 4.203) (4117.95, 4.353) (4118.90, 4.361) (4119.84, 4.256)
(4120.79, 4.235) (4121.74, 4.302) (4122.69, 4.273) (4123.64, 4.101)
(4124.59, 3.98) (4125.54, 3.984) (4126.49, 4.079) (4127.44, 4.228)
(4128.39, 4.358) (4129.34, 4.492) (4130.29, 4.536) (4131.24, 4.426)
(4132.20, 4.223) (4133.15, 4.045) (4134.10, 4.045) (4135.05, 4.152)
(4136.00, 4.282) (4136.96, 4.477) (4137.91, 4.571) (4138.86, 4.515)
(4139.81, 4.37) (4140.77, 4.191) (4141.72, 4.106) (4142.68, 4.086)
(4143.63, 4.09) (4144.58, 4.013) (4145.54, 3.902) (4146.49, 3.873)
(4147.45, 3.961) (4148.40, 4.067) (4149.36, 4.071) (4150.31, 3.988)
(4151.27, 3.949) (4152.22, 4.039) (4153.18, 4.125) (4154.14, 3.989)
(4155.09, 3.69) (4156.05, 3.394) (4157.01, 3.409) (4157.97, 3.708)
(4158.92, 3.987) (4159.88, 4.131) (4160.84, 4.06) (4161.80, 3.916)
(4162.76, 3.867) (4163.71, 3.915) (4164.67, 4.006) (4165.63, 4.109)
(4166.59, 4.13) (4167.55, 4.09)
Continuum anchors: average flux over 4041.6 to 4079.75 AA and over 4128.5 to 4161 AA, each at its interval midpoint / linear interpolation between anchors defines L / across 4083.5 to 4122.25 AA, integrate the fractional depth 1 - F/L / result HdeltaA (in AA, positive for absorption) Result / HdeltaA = 1.5 AA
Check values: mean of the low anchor 4.06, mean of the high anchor 4.09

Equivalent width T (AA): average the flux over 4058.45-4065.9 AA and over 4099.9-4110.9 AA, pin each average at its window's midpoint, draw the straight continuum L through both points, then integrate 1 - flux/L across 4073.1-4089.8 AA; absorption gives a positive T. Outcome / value -1.56 AA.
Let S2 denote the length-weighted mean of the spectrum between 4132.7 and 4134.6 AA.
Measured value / 4.05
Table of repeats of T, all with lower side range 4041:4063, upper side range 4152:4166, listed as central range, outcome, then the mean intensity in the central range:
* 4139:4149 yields -0.44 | 4.08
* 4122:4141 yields -1.64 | 4.27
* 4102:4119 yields 0.66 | 3.81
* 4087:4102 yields 0.49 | 3.86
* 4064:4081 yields -0.35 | 4.11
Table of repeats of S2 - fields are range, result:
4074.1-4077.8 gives 4.06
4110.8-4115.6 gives 3.9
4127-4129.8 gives 4.36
